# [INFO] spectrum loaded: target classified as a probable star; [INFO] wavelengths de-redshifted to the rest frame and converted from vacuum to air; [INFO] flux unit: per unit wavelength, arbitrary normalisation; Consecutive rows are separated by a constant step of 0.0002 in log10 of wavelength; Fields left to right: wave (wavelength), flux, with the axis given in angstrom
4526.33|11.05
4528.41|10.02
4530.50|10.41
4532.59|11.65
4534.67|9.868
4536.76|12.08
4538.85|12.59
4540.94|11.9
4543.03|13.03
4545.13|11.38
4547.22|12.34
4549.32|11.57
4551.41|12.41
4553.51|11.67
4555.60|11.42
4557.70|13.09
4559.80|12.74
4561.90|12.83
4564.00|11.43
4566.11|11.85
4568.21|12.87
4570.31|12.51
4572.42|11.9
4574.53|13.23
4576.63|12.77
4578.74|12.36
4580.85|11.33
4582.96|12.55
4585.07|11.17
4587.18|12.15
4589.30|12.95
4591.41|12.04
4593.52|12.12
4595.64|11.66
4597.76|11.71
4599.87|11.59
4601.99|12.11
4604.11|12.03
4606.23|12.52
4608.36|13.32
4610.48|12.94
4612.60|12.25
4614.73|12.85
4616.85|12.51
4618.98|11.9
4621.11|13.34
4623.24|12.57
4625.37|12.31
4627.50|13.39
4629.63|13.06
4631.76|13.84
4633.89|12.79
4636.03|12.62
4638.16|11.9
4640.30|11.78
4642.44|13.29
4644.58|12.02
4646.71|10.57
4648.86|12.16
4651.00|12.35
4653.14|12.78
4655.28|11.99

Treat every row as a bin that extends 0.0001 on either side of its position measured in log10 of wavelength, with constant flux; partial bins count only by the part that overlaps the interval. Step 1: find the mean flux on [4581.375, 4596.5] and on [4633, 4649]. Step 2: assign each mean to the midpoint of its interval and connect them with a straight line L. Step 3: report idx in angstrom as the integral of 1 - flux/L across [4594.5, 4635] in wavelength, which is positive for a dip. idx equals -1.55 angstrom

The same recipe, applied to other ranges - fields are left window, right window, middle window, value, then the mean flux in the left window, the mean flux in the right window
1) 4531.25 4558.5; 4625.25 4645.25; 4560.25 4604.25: 0.29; 11.9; 12.7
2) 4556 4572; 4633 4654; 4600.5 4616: -0.31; 12.4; 12.2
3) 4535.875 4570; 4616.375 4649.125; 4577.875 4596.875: 0.47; 12.2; 12.5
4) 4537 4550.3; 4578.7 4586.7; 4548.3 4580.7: -0.88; 12.1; 11.8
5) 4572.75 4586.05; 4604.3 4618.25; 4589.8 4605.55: 0.67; 12.2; 12.7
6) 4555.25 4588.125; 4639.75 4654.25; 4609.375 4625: -0.52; 12.3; 12.2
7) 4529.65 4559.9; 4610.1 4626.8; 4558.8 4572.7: -0.30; 11.9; 12.6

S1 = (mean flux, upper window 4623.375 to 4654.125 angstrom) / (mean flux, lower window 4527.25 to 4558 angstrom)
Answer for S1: 1.1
